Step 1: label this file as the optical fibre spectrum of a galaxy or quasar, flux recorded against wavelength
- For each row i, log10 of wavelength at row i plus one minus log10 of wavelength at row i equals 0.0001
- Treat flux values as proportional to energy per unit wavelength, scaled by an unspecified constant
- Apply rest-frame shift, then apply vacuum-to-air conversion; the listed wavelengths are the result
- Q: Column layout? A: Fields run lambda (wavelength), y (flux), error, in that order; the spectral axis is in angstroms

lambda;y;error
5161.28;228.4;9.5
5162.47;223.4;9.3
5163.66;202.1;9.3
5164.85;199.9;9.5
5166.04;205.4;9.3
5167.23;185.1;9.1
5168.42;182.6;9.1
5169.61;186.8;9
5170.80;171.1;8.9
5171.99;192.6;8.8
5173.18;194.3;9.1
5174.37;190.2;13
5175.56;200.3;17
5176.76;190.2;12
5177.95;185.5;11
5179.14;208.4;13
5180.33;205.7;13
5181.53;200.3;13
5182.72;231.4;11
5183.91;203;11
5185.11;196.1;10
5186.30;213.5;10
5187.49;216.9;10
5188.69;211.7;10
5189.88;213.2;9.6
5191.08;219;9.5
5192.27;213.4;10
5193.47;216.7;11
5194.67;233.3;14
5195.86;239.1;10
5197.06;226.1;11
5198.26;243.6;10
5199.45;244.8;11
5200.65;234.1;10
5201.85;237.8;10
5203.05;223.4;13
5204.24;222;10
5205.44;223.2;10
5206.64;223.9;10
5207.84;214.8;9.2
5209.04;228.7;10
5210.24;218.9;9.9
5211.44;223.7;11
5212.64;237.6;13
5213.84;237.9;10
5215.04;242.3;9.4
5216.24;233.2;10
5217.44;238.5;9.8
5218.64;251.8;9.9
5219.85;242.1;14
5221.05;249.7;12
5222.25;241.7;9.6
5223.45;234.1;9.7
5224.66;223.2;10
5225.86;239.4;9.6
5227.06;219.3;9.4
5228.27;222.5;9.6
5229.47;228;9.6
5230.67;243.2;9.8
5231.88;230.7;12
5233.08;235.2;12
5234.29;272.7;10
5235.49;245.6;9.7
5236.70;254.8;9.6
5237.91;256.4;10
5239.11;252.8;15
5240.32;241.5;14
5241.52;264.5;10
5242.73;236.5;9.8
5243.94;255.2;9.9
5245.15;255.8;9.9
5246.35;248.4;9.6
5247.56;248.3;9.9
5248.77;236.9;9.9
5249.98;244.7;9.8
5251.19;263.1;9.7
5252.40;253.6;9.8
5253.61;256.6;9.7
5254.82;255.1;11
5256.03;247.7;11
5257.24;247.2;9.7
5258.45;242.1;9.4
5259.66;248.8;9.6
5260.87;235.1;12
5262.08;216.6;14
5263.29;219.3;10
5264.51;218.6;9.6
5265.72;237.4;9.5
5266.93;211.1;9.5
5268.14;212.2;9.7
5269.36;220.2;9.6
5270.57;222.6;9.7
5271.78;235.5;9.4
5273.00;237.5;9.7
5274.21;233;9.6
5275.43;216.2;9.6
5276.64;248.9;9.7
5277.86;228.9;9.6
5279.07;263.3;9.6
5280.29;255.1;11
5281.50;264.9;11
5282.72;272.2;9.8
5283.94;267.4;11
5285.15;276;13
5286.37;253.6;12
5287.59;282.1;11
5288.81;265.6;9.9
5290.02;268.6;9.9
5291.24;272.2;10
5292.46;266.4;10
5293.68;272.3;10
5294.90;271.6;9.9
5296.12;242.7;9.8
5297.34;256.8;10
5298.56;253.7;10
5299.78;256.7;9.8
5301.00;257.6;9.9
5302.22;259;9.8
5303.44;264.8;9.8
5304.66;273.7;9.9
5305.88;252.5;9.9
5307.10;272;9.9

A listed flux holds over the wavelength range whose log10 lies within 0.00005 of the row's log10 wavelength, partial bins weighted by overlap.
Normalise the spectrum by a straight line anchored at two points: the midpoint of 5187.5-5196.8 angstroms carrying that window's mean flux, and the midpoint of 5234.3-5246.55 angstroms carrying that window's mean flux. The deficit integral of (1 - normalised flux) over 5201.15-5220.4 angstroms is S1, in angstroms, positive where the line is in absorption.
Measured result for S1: 0.1 angstroms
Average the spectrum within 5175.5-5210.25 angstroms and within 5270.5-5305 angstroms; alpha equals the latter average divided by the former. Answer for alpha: 1.18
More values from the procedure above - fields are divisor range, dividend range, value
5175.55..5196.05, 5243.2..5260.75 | 1.18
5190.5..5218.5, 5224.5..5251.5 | 1.06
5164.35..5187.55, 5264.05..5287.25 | 1.22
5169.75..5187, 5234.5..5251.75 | 1.26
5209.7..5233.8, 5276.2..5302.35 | 1.11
